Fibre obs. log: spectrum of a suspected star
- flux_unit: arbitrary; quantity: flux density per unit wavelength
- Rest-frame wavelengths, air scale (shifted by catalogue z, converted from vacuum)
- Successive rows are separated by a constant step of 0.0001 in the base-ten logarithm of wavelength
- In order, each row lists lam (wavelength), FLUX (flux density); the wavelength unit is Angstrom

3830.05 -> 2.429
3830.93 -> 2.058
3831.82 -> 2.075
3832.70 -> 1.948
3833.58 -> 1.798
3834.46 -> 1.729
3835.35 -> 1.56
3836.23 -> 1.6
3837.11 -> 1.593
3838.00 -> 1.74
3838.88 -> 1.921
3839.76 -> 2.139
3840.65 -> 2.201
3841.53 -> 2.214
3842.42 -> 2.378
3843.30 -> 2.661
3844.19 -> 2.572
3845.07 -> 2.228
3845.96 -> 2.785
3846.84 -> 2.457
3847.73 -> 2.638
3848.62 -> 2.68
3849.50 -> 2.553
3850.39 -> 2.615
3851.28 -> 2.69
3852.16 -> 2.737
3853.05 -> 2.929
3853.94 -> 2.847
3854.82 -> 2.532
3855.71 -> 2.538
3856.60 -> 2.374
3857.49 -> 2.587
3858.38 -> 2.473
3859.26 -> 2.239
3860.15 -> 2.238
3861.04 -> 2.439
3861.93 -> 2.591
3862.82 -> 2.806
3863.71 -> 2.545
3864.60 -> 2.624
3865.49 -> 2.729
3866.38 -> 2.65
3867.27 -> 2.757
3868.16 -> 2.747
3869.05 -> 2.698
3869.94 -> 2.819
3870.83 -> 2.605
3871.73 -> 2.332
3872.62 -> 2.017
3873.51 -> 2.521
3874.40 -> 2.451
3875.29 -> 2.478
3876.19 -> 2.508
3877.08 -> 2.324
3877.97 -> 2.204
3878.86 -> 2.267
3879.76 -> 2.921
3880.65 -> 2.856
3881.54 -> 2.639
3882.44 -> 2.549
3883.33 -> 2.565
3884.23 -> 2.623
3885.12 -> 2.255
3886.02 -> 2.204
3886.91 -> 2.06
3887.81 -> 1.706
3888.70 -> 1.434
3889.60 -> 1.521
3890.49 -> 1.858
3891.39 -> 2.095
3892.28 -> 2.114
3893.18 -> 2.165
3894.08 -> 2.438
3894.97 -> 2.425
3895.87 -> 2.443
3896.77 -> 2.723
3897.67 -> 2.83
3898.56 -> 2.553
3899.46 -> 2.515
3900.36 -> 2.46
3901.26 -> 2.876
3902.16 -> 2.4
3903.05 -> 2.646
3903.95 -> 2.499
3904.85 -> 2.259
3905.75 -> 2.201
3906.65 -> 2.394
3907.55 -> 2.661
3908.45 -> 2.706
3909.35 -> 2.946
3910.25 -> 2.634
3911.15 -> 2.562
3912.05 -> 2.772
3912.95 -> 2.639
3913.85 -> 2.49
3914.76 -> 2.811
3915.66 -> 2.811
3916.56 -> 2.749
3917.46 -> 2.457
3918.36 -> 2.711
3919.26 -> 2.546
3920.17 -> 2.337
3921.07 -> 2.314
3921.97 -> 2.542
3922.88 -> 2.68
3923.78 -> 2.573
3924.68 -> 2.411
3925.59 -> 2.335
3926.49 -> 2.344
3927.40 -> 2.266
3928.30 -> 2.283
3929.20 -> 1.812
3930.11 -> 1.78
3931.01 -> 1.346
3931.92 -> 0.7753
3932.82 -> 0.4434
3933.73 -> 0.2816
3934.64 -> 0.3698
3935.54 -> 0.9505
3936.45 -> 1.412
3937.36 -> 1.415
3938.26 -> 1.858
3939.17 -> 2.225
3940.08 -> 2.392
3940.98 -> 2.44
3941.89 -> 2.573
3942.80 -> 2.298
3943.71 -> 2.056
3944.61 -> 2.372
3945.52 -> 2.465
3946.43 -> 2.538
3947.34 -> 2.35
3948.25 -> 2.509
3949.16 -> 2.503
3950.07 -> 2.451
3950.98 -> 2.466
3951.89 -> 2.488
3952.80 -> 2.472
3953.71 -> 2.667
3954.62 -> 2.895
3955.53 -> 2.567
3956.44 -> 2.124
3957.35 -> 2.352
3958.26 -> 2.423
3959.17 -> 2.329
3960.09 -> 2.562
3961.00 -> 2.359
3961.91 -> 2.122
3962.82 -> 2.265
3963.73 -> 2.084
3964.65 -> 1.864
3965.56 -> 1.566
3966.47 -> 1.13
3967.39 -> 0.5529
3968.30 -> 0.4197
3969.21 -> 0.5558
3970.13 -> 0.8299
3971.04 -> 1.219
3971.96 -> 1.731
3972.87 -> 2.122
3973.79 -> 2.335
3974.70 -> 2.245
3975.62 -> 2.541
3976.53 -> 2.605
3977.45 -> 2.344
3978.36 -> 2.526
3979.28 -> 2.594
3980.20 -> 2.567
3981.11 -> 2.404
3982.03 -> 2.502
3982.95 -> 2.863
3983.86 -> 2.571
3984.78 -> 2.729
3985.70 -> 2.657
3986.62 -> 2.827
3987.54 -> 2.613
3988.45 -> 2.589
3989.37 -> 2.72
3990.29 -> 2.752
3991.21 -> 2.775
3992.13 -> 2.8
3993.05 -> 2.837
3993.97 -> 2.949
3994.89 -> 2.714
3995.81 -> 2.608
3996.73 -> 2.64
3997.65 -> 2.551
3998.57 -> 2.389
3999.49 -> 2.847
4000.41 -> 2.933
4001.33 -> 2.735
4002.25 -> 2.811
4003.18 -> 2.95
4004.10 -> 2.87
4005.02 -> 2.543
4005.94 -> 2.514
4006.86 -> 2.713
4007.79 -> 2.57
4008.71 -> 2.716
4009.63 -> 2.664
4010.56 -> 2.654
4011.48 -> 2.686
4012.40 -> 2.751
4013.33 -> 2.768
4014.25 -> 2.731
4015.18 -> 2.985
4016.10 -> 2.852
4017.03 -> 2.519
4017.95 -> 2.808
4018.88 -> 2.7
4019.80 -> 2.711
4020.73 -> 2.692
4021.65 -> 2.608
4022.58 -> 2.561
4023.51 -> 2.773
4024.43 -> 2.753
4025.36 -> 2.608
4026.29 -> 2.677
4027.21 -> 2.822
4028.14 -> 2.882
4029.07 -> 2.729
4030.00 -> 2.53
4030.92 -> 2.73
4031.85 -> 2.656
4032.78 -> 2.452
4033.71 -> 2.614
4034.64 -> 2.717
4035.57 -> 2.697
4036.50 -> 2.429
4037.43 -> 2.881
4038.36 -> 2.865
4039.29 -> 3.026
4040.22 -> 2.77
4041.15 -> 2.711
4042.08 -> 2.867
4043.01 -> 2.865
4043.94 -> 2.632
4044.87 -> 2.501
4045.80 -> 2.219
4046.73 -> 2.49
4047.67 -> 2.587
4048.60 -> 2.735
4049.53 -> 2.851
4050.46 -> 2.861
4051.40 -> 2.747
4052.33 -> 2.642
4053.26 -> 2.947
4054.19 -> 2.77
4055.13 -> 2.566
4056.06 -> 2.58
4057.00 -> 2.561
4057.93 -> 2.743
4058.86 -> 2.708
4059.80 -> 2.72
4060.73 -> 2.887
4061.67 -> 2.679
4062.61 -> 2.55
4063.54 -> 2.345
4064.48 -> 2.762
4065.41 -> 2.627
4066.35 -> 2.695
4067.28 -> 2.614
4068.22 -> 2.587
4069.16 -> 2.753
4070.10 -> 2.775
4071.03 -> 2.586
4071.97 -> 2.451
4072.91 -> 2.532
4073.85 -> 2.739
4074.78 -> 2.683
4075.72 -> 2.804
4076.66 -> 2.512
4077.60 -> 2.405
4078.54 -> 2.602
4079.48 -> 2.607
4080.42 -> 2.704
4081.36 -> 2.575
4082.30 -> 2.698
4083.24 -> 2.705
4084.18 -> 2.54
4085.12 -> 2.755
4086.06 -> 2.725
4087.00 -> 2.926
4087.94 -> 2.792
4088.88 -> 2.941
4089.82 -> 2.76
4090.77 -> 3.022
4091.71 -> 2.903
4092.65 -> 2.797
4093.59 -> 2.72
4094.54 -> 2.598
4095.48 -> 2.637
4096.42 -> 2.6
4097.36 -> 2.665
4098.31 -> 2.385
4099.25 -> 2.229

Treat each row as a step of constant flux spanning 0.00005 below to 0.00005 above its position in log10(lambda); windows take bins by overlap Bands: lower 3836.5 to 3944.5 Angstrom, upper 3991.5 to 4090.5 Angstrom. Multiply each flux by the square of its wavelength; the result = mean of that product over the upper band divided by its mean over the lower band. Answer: 1.2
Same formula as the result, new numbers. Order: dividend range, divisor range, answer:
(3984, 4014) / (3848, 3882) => 1.13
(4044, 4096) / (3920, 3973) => 1.45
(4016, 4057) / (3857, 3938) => 1.25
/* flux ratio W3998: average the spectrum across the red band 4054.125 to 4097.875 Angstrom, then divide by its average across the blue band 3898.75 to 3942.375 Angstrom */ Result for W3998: 1.21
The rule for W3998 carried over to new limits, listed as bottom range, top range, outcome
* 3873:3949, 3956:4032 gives 1.09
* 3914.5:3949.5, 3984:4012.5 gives 1.30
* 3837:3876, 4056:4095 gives 1.08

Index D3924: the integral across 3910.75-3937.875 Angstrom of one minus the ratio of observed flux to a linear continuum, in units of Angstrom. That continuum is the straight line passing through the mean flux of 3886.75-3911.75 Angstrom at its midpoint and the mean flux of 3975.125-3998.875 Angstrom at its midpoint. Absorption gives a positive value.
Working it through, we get 4.5 Angstrom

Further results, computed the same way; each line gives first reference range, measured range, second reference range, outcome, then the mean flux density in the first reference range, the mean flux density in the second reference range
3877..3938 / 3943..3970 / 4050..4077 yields 3.0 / 2.24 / 2.67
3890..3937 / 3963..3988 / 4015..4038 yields 4.6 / 2.24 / 2.69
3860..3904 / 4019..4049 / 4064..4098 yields -0.6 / 2.43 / 2.69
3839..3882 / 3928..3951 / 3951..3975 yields 2.4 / 2.53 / 1.94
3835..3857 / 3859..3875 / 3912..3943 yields -1.8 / 2.37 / 2.06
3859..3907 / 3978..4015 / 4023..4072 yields -1.3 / 2.42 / 2.69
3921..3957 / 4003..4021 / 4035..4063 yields -1.6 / 2.07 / 2.7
